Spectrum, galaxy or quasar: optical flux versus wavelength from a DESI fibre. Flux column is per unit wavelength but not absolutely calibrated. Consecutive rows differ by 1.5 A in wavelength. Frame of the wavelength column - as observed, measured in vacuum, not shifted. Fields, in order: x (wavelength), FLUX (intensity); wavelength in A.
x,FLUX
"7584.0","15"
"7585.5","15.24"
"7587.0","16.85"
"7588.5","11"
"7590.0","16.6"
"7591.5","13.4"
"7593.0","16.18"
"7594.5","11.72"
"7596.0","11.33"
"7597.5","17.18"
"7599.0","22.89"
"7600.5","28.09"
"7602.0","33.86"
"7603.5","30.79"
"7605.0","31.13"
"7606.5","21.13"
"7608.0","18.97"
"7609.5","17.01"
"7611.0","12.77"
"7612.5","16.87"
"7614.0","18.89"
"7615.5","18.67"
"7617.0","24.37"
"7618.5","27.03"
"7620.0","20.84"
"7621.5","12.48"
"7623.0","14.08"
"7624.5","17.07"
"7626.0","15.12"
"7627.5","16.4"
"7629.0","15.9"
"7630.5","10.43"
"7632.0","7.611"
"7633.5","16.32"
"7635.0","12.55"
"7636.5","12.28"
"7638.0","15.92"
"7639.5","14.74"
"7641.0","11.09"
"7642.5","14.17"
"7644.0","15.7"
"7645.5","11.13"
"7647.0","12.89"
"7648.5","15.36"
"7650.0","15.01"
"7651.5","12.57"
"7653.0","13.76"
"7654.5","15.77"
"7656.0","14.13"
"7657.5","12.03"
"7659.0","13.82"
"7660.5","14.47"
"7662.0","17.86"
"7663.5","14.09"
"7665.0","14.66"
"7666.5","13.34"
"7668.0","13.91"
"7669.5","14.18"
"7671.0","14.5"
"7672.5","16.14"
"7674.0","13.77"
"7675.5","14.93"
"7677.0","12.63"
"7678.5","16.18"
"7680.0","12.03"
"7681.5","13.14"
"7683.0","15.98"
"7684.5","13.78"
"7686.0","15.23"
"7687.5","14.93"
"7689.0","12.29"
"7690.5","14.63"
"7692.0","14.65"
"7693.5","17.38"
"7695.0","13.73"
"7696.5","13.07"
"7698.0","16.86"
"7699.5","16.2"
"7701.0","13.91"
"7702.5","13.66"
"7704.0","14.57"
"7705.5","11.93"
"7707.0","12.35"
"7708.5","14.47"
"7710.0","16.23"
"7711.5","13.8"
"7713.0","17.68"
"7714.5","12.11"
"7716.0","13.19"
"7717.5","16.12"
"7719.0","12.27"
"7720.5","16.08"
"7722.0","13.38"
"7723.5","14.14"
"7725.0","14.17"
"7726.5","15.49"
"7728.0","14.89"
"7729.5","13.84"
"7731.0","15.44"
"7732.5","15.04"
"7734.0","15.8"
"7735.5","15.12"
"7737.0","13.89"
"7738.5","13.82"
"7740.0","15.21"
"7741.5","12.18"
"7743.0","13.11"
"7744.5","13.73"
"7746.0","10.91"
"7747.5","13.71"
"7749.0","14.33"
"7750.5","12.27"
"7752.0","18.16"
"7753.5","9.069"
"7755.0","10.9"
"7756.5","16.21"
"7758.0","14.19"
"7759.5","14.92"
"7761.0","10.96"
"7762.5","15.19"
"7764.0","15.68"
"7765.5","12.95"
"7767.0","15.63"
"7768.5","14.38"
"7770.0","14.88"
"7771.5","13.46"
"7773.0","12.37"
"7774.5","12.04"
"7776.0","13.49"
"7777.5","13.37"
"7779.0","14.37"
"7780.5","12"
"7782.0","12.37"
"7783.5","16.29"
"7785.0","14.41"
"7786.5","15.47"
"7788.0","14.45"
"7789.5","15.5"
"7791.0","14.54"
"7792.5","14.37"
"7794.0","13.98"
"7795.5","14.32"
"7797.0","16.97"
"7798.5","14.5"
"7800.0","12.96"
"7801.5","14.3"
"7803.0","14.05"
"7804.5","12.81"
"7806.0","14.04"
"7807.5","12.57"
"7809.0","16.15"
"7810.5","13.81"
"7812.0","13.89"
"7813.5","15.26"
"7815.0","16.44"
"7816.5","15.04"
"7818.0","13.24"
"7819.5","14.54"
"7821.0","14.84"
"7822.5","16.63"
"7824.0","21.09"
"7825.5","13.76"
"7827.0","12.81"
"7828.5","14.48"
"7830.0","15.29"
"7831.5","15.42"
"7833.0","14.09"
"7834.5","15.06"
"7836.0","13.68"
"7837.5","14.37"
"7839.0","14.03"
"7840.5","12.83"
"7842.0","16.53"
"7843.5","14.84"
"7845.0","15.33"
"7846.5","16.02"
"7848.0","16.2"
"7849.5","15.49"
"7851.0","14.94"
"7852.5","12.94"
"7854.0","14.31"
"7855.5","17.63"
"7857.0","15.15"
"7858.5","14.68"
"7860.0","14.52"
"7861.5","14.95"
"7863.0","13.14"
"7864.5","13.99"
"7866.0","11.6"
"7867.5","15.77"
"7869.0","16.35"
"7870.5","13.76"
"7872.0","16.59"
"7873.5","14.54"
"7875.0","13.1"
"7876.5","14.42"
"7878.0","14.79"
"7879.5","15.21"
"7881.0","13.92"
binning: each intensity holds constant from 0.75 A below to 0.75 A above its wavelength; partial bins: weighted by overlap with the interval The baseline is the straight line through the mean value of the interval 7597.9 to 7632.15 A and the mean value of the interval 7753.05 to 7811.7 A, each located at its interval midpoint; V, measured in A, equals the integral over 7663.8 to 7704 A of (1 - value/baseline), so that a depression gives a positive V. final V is 6.9 A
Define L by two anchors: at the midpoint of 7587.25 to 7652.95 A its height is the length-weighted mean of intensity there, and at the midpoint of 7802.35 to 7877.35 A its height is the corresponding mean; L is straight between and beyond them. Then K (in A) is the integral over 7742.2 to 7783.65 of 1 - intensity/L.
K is 5.19 A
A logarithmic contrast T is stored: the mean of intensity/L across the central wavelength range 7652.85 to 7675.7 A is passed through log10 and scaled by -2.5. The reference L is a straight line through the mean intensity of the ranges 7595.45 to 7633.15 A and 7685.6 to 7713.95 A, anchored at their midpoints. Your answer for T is 0.14 mag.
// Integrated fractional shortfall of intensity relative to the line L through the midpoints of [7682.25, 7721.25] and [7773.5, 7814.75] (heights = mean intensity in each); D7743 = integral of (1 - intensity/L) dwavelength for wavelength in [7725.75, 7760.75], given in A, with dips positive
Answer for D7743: 1.0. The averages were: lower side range 14.5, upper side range 14.2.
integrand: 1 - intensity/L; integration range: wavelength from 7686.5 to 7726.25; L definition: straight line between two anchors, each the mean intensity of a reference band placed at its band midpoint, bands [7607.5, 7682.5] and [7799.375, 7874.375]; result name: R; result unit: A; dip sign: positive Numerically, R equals 1.4 A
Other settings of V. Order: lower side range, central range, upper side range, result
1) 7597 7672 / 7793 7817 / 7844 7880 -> 1.33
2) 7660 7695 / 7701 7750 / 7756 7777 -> 0.38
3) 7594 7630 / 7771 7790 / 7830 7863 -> 2.86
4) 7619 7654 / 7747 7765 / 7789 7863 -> 0.95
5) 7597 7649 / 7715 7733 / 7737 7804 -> 0.78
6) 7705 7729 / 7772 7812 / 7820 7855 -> 1.87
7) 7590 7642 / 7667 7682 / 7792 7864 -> 2.47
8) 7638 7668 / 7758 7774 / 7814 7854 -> 0.68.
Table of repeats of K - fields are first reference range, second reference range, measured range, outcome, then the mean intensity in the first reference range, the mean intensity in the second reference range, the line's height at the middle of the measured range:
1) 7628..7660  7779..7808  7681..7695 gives -0.9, 13.5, 14.2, 13.7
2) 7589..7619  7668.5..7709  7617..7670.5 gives 8.7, 20.3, 14.3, 17.5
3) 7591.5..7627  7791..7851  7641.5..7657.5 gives 4.2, 19.8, 14.8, 18.8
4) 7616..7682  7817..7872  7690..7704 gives -0.1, 14.7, 14.9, 14.7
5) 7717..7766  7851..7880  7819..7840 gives -0.8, 14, 14.6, 14.4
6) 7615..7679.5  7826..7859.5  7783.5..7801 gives 0.1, 14.9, 14.8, 14.8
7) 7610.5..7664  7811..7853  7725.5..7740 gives 0.2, 15.1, 15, 15.1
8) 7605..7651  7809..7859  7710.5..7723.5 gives 1.0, 16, 15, 15.6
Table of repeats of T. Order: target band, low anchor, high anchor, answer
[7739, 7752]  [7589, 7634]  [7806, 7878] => 0.209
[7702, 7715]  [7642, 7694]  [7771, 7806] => 0.005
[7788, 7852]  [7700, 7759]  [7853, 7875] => -0.021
